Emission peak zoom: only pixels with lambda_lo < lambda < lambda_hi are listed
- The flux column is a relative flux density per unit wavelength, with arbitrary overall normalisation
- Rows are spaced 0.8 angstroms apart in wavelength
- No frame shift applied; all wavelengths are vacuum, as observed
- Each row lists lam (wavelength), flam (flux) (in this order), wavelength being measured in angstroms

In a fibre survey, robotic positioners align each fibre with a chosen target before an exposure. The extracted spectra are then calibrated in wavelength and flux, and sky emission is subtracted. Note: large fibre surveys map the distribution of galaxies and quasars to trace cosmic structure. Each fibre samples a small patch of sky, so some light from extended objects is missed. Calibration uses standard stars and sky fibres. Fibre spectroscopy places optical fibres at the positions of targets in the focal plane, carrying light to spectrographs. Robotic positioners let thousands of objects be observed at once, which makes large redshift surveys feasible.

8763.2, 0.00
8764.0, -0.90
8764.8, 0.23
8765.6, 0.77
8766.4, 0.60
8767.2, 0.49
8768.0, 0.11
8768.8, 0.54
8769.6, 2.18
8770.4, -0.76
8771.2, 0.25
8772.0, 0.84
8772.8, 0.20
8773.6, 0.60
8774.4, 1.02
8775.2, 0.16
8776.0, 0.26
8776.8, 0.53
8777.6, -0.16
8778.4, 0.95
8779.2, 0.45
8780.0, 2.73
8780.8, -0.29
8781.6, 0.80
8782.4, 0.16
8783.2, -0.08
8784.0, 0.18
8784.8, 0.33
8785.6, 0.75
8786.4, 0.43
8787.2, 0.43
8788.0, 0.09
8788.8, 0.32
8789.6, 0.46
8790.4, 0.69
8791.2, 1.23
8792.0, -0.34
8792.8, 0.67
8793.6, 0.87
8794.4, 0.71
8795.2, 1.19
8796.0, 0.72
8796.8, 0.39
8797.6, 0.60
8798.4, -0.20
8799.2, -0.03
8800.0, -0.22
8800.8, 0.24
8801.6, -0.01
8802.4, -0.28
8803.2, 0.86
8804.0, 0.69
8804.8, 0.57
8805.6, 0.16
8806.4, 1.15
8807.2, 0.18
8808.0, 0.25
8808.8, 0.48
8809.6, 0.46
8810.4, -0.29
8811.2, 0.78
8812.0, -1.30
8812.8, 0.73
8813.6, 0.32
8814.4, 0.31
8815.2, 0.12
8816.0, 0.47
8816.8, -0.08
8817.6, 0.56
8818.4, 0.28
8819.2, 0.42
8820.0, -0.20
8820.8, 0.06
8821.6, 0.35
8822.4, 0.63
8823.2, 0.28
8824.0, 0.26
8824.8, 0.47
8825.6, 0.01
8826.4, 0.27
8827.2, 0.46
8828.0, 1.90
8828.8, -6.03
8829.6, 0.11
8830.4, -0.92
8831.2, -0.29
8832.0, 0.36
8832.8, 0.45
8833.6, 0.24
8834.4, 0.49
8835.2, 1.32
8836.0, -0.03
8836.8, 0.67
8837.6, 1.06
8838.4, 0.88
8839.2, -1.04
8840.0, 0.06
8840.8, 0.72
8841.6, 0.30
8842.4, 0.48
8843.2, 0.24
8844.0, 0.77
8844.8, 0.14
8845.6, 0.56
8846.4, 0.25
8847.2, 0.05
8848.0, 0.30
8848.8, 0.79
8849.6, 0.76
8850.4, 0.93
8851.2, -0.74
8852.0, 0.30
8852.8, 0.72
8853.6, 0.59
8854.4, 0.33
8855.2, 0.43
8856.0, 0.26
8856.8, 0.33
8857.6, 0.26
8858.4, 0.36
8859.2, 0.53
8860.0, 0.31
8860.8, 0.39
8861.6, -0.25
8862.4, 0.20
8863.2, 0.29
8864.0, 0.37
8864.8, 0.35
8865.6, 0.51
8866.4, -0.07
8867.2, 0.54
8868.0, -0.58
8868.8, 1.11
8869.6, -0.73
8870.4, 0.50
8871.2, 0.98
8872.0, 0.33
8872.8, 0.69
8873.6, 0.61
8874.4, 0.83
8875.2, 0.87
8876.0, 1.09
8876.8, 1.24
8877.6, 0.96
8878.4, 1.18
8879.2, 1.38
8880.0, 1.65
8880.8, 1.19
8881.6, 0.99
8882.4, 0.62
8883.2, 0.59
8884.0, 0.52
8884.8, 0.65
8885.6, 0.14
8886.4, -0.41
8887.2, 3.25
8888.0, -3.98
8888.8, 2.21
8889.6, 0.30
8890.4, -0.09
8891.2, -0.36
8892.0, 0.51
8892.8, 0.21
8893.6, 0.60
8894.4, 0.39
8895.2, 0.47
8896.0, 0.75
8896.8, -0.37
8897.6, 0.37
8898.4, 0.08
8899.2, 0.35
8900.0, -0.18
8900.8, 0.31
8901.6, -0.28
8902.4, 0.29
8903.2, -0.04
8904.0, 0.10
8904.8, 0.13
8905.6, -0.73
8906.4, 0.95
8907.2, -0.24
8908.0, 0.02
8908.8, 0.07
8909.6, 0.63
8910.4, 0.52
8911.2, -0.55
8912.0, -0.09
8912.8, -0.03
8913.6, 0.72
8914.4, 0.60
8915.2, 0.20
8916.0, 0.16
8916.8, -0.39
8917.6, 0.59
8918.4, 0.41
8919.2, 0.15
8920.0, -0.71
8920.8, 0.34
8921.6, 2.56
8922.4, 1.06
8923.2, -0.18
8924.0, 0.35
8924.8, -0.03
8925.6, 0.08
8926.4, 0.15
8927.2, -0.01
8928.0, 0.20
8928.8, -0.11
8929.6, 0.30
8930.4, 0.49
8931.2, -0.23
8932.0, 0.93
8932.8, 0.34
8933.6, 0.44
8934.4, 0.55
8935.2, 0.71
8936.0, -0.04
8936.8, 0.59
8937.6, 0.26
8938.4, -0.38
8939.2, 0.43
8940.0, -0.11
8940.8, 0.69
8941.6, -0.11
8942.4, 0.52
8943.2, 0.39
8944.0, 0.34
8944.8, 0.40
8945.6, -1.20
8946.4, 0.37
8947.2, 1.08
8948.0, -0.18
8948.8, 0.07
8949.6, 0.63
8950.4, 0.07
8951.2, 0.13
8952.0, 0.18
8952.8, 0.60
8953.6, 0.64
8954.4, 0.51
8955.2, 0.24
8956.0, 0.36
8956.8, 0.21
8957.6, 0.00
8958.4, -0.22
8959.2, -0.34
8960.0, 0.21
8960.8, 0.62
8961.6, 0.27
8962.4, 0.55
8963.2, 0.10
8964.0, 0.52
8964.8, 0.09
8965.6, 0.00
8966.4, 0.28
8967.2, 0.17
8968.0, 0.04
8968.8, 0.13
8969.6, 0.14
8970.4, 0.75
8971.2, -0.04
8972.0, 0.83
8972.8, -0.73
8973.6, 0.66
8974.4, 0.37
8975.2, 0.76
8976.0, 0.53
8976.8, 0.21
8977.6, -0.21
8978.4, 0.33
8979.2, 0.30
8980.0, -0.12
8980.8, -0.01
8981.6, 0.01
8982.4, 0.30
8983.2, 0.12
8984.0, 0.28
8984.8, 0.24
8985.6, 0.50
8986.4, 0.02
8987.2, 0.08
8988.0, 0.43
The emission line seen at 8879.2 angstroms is [O III] 5007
